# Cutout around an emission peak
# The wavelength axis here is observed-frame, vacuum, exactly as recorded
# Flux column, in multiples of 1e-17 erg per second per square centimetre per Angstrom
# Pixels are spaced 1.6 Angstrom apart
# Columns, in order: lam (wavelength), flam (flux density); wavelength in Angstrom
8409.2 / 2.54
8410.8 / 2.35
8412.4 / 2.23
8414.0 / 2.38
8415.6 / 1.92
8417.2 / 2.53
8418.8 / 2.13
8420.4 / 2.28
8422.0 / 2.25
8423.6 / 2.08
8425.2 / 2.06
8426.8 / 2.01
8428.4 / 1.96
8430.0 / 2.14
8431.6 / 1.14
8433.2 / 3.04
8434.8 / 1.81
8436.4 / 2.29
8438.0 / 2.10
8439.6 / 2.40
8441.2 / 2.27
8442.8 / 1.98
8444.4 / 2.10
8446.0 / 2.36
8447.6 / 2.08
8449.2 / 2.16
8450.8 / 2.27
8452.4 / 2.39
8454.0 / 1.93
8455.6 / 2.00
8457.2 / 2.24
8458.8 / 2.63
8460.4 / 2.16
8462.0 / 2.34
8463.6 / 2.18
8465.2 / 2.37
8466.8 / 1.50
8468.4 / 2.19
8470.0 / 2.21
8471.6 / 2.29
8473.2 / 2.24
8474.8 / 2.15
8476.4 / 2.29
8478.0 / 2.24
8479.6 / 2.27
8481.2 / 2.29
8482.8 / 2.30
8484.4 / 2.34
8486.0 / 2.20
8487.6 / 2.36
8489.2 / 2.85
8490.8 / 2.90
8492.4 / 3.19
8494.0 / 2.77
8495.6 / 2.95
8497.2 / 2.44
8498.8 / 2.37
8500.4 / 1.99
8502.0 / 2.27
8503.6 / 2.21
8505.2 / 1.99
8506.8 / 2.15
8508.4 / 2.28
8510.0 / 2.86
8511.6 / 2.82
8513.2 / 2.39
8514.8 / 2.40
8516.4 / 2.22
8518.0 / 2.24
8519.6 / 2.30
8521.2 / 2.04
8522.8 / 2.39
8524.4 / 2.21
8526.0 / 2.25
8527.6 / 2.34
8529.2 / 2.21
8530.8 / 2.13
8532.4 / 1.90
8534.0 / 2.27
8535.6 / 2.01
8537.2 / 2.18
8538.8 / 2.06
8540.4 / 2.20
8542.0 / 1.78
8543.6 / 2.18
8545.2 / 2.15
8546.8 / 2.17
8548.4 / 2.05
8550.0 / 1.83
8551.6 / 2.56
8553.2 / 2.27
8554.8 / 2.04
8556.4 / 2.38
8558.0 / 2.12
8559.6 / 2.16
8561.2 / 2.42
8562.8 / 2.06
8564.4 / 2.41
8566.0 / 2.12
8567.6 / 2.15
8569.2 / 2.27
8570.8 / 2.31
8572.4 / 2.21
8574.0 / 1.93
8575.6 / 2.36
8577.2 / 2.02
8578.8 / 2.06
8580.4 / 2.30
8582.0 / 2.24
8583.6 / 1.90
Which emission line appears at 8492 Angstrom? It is [S II]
